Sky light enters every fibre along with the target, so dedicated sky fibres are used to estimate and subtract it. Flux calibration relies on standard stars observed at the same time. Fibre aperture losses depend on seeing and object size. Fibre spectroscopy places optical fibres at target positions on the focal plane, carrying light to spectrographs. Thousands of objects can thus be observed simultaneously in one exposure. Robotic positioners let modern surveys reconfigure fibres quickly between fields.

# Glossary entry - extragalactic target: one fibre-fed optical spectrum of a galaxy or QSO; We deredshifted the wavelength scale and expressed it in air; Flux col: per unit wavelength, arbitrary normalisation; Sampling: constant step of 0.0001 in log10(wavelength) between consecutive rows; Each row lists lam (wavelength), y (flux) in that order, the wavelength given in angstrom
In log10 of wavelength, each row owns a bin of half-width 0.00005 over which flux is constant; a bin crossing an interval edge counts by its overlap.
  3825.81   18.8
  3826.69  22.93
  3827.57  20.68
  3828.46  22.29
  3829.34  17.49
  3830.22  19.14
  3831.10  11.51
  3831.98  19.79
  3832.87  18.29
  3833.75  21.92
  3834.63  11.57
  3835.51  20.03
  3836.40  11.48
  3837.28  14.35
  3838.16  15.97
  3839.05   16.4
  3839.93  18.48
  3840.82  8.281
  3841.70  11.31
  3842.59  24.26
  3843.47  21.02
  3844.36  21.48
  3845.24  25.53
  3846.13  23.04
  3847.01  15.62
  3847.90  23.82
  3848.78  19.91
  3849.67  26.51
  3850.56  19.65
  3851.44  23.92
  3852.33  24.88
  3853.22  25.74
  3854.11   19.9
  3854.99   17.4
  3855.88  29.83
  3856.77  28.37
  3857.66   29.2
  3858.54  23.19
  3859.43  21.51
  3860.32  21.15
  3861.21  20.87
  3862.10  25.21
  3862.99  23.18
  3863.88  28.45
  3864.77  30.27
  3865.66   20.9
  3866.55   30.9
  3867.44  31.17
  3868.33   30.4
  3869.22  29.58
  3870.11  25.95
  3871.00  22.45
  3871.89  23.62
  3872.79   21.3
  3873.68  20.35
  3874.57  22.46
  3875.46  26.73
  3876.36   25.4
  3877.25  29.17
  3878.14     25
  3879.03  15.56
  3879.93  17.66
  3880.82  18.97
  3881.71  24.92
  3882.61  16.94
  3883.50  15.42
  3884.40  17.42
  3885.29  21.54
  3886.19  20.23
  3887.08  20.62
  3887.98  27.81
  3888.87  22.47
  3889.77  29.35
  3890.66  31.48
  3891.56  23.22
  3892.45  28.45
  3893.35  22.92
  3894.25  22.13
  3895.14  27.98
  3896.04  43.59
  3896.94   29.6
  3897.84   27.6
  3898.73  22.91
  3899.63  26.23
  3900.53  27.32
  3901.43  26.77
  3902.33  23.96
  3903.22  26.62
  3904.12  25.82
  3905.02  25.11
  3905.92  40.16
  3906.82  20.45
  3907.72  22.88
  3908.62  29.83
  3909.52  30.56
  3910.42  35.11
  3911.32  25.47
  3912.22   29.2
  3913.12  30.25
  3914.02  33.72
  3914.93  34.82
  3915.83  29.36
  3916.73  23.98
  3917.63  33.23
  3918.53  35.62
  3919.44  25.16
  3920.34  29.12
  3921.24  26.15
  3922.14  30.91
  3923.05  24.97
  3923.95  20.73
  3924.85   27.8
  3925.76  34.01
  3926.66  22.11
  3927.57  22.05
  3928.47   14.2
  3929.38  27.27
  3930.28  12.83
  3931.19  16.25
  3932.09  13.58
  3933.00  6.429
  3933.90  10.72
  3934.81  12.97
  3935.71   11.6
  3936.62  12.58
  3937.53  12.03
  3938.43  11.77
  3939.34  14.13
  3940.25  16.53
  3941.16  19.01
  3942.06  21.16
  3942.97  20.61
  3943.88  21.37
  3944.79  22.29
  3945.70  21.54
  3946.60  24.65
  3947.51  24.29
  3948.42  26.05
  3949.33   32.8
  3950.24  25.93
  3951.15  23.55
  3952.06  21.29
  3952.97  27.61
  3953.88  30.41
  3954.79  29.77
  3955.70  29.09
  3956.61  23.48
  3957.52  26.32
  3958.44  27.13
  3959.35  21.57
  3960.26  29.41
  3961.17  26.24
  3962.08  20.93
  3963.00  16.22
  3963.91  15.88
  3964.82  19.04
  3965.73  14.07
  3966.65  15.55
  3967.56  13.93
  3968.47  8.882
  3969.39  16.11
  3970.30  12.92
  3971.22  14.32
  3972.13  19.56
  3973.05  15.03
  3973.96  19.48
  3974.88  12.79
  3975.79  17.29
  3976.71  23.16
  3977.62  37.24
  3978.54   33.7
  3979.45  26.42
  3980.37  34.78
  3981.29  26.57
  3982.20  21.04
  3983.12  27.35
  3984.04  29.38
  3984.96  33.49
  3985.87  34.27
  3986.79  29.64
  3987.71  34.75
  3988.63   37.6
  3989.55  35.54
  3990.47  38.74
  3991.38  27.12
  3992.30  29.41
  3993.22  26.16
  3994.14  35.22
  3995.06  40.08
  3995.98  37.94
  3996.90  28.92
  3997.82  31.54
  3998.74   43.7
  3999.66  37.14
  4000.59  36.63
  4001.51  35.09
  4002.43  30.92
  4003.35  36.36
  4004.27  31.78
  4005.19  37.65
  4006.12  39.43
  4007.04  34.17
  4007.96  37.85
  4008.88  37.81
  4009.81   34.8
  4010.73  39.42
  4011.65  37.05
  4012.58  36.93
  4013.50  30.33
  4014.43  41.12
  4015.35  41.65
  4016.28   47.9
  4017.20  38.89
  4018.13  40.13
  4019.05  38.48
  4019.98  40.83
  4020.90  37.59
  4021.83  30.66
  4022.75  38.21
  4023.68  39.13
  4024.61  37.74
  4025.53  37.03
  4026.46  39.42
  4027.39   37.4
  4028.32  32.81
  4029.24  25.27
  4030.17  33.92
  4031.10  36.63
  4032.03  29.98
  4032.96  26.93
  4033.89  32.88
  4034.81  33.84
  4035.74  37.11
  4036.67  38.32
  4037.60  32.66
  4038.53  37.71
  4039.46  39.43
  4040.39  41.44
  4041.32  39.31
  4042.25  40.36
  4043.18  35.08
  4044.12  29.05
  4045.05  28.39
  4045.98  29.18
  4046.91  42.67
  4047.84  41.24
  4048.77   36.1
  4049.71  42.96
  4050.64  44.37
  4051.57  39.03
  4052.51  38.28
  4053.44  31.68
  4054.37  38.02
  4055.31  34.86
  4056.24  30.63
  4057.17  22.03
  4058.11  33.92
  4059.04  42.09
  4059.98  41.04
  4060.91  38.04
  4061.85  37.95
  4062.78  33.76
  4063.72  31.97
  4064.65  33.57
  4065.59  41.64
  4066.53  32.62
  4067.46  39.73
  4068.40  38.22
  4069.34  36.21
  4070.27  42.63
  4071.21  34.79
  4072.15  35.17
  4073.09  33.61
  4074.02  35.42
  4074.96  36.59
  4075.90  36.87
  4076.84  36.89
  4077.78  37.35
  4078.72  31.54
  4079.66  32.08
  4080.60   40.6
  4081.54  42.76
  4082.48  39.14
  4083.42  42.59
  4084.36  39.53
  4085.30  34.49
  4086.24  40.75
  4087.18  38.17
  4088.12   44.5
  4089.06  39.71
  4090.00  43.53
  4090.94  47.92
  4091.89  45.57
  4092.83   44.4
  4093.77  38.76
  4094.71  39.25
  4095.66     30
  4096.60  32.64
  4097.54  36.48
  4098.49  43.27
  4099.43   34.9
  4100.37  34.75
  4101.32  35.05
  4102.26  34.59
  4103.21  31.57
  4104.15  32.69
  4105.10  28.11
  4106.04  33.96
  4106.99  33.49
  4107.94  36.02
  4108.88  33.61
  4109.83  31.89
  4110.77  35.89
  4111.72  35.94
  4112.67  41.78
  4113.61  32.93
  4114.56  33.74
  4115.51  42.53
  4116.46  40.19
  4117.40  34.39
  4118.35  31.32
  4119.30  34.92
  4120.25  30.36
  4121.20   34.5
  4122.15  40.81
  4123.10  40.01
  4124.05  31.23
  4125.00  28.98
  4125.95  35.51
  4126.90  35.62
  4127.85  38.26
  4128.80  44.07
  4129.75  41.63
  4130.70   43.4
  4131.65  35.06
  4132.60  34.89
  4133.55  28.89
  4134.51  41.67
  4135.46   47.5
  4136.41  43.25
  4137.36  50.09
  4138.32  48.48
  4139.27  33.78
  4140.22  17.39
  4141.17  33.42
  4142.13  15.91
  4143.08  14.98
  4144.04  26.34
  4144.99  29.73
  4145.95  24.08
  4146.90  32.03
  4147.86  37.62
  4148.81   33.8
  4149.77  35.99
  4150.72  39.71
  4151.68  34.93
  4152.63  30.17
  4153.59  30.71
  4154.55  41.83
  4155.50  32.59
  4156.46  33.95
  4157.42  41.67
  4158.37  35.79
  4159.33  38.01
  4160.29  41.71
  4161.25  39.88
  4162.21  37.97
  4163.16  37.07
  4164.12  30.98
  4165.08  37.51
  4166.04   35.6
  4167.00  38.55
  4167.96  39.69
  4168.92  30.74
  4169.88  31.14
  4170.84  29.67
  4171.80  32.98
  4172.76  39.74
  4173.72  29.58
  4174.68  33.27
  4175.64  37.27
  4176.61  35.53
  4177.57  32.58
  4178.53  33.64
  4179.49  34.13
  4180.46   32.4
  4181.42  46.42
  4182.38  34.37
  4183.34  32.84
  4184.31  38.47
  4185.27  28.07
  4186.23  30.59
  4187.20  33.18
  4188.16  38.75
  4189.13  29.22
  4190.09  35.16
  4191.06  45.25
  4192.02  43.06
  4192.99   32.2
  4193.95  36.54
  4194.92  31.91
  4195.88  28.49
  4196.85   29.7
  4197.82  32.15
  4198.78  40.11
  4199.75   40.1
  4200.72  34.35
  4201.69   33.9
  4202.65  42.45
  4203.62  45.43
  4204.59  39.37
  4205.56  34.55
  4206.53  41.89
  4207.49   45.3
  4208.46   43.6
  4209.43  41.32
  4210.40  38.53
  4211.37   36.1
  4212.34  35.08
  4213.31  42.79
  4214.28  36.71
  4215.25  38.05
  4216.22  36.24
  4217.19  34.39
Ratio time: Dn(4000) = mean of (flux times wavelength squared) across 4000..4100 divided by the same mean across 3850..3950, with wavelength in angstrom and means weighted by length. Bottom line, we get 1.66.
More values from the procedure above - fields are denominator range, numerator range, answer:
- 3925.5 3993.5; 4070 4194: 1.74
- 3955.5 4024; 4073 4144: 1.29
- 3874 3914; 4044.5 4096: 1.60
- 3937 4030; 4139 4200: 1.29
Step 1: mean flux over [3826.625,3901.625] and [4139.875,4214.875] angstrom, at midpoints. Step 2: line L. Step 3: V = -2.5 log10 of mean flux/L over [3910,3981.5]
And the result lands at 0.15 mag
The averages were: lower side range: 22.7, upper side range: 35.1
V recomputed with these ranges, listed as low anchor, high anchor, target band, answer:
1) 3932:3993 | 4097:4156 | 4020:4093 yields -0.238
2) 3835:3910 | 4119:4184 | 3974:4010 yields -0.128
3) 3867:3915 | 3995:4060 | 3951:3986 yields 0.358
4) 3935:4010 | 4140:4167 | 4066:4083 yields -0.220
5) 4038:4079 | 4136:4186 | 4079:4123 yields -0.044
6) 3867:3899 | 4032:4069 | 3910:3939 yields 0.184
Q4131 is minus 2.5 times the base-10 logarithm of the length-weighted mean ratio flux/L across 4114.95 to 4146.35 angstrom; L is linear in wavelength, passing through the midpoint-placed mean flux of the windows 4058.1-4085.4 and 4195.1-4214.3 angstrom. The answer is 0.08 mag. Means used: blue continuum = 37.2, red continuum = 38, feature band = 35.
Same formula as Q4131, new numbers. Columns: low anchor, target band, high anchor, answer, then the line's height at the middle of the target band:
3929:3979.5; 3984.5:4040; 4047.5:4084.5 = -0.239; 28.8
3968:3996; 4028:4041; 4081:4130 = -0.103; 31.2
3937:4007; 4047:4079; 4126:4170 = -0.185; 30.9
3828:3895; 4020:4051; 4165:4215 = -0.212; 29.6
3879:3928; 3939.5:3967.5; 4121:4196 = 0.223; 28.1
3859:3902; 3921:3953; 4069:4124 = 0.347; 27.9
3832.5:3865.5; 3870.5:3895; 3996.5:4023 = 0.077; 24.5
